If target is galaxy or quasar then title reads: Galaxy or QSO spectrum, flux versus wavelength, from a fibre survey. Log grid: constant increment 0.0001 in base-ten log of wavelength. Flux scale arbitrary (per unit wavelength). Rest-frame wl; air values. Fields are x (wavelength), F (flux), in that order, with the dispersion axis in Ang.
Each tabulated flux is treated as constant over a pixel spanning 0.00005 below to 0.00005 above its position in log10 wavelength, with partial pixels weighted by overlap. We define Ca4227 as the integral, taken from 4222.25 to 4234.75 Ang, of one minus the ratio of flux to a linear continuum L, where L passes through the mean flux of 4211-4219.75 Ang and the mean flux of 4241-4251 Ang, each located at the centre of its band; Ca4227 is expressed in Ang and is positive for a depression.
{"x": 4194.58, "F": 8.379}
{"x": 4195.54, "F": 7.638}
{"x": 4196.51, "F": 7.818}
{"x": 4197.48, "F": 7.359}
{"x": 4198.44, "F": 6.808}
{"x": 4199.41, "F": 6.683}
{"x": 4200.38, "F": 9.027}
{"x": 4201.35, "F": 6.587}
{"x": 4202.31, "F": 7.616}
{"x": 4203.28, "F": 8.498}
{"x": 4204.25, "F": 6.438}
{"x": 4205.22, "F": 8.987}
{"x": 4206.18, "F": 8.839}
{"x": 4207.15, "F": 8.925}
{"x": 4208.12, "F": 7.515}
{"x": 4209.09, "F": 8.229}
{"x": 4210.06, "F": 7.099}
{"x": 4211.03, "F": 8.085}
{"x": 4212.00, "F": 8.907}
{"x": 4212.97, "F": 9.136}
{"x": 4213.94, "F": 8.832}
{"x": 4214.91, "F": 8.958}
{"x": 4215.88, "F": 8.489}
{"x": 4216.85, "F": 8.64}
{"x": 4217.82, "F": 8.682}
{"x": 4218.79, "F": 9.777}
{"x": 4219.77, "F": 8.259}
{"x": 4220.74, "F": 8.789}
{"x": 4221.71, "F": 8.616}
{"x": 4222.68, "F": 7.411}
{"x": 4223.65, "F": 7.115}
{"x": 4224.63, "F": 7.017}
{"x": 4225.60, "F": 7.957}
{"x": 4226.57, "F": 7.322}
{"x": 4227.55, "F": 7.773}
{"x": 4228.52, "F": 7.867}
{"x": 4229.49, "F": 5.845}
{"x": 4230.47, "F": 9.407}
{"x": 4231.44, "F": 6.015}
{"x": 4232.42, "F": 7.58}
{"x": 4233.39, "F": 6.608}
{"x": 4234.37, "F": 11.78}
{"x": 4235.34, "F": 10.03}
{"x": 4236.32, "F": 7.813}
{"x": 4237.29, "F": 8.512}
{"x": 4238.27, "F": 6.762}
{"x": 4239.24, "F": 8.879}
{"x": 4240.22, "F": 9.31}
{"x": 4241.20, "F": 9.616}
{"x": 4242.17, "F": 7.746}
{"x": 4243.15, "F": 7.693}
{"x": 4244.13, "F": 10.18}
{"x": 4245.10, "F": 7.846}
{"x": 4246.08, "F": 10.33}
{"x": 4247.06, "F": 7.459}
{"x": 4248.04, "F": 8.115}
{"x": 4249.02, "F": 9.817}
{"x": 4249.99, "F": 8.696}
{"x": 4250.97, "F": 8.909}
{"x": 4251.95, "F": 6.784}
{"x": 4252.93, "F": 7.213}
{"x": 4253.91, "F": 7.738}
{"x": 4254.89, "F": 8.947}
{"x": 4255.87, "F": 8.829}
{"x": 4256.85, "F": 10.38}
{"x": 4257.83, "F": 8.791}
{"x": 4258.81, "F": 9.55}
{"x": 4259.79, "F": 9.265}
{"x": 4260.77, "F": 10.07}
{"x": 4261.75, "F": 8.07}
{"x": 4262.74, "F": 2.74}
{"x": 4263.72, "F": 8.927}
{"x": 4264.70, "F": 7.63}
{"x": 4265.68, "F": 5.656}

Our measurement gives 1.6 Ang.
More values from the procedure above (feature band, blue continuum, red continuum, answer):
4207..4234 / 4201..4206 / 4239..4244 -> 0.4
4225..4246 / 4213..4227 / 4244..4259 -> 0.6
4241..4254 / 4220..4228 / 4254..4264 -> -0.3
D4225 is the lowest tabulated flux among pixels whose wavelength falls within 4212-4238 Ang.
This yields 5.845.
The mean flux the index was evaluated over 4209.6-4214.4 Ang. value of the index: 8.42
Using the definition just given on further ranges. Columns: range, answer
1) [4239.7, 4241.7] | 9.44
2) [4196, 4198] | 7.57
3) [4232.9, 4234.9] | 9.23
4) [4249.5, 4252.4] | 8.17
